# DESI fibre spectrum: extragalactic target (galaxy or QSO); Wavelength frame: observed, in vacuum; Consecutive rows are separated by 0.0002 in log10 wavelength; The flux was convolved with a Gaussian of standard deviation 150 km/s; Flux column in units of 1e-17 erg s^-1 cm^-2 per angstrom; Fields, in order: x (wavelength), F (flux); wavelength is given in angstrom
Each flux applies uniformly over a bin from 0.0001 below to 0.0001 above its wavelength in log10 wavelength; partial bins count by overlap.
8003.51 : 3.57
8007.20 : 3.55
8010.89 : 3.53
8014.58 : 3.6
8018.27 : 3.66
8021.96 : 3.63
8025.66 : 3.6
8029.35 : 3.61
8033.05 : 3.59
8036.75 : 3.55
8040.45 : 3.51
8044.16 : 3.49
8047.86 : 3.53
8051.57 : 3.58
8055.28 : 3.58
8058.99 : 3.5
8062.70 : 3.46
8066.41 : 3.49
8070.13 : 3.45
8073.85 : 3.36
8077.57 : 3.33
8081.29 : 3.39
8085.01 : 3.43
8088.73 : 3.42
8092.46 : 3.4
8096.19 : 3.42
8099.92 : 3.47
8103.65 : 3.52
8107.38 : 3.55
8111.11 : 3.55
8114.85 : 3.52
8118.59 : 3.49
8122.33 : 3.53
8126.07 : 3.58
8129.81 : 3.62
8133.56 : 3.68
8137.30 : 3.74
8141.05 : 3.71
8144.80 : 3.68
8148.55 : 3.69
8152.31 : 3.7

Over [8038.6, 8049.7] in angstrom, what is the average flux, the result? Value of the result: 3.51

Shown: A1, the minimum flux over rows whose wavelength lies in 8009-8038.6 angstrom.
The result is 3.53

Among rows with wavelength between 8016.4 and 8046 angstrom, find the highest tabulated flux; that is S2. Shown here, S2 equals 3.66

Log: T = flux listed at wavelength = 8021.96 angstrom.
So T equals 3.63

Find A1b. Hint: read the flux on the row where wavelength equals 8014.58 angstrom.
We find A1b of 3.6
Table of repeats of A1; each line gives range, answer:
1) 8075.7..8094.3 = 3.33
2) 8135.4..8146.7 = 3.68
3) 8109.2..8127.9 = 3.49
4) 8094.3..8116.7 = 3.42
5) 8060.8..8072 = 3.45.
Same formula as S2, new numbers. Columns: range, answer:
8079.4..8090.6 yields 3.43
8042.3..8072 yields 3.58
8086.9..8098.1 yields 3.42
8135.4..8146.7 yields 3.74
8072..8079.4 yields 3.36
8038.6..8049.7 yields 3.53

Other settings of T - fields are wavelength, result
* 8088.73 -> 3.42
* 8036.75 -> 3.55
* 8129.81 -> 3.62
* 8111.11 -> 3.55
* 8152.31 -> 3.7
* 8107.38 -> 3.55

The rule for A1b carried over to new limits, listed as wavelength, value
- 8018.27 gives 3.66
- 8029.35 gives 3.61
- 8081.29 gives 3.39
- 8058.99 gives 3.5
